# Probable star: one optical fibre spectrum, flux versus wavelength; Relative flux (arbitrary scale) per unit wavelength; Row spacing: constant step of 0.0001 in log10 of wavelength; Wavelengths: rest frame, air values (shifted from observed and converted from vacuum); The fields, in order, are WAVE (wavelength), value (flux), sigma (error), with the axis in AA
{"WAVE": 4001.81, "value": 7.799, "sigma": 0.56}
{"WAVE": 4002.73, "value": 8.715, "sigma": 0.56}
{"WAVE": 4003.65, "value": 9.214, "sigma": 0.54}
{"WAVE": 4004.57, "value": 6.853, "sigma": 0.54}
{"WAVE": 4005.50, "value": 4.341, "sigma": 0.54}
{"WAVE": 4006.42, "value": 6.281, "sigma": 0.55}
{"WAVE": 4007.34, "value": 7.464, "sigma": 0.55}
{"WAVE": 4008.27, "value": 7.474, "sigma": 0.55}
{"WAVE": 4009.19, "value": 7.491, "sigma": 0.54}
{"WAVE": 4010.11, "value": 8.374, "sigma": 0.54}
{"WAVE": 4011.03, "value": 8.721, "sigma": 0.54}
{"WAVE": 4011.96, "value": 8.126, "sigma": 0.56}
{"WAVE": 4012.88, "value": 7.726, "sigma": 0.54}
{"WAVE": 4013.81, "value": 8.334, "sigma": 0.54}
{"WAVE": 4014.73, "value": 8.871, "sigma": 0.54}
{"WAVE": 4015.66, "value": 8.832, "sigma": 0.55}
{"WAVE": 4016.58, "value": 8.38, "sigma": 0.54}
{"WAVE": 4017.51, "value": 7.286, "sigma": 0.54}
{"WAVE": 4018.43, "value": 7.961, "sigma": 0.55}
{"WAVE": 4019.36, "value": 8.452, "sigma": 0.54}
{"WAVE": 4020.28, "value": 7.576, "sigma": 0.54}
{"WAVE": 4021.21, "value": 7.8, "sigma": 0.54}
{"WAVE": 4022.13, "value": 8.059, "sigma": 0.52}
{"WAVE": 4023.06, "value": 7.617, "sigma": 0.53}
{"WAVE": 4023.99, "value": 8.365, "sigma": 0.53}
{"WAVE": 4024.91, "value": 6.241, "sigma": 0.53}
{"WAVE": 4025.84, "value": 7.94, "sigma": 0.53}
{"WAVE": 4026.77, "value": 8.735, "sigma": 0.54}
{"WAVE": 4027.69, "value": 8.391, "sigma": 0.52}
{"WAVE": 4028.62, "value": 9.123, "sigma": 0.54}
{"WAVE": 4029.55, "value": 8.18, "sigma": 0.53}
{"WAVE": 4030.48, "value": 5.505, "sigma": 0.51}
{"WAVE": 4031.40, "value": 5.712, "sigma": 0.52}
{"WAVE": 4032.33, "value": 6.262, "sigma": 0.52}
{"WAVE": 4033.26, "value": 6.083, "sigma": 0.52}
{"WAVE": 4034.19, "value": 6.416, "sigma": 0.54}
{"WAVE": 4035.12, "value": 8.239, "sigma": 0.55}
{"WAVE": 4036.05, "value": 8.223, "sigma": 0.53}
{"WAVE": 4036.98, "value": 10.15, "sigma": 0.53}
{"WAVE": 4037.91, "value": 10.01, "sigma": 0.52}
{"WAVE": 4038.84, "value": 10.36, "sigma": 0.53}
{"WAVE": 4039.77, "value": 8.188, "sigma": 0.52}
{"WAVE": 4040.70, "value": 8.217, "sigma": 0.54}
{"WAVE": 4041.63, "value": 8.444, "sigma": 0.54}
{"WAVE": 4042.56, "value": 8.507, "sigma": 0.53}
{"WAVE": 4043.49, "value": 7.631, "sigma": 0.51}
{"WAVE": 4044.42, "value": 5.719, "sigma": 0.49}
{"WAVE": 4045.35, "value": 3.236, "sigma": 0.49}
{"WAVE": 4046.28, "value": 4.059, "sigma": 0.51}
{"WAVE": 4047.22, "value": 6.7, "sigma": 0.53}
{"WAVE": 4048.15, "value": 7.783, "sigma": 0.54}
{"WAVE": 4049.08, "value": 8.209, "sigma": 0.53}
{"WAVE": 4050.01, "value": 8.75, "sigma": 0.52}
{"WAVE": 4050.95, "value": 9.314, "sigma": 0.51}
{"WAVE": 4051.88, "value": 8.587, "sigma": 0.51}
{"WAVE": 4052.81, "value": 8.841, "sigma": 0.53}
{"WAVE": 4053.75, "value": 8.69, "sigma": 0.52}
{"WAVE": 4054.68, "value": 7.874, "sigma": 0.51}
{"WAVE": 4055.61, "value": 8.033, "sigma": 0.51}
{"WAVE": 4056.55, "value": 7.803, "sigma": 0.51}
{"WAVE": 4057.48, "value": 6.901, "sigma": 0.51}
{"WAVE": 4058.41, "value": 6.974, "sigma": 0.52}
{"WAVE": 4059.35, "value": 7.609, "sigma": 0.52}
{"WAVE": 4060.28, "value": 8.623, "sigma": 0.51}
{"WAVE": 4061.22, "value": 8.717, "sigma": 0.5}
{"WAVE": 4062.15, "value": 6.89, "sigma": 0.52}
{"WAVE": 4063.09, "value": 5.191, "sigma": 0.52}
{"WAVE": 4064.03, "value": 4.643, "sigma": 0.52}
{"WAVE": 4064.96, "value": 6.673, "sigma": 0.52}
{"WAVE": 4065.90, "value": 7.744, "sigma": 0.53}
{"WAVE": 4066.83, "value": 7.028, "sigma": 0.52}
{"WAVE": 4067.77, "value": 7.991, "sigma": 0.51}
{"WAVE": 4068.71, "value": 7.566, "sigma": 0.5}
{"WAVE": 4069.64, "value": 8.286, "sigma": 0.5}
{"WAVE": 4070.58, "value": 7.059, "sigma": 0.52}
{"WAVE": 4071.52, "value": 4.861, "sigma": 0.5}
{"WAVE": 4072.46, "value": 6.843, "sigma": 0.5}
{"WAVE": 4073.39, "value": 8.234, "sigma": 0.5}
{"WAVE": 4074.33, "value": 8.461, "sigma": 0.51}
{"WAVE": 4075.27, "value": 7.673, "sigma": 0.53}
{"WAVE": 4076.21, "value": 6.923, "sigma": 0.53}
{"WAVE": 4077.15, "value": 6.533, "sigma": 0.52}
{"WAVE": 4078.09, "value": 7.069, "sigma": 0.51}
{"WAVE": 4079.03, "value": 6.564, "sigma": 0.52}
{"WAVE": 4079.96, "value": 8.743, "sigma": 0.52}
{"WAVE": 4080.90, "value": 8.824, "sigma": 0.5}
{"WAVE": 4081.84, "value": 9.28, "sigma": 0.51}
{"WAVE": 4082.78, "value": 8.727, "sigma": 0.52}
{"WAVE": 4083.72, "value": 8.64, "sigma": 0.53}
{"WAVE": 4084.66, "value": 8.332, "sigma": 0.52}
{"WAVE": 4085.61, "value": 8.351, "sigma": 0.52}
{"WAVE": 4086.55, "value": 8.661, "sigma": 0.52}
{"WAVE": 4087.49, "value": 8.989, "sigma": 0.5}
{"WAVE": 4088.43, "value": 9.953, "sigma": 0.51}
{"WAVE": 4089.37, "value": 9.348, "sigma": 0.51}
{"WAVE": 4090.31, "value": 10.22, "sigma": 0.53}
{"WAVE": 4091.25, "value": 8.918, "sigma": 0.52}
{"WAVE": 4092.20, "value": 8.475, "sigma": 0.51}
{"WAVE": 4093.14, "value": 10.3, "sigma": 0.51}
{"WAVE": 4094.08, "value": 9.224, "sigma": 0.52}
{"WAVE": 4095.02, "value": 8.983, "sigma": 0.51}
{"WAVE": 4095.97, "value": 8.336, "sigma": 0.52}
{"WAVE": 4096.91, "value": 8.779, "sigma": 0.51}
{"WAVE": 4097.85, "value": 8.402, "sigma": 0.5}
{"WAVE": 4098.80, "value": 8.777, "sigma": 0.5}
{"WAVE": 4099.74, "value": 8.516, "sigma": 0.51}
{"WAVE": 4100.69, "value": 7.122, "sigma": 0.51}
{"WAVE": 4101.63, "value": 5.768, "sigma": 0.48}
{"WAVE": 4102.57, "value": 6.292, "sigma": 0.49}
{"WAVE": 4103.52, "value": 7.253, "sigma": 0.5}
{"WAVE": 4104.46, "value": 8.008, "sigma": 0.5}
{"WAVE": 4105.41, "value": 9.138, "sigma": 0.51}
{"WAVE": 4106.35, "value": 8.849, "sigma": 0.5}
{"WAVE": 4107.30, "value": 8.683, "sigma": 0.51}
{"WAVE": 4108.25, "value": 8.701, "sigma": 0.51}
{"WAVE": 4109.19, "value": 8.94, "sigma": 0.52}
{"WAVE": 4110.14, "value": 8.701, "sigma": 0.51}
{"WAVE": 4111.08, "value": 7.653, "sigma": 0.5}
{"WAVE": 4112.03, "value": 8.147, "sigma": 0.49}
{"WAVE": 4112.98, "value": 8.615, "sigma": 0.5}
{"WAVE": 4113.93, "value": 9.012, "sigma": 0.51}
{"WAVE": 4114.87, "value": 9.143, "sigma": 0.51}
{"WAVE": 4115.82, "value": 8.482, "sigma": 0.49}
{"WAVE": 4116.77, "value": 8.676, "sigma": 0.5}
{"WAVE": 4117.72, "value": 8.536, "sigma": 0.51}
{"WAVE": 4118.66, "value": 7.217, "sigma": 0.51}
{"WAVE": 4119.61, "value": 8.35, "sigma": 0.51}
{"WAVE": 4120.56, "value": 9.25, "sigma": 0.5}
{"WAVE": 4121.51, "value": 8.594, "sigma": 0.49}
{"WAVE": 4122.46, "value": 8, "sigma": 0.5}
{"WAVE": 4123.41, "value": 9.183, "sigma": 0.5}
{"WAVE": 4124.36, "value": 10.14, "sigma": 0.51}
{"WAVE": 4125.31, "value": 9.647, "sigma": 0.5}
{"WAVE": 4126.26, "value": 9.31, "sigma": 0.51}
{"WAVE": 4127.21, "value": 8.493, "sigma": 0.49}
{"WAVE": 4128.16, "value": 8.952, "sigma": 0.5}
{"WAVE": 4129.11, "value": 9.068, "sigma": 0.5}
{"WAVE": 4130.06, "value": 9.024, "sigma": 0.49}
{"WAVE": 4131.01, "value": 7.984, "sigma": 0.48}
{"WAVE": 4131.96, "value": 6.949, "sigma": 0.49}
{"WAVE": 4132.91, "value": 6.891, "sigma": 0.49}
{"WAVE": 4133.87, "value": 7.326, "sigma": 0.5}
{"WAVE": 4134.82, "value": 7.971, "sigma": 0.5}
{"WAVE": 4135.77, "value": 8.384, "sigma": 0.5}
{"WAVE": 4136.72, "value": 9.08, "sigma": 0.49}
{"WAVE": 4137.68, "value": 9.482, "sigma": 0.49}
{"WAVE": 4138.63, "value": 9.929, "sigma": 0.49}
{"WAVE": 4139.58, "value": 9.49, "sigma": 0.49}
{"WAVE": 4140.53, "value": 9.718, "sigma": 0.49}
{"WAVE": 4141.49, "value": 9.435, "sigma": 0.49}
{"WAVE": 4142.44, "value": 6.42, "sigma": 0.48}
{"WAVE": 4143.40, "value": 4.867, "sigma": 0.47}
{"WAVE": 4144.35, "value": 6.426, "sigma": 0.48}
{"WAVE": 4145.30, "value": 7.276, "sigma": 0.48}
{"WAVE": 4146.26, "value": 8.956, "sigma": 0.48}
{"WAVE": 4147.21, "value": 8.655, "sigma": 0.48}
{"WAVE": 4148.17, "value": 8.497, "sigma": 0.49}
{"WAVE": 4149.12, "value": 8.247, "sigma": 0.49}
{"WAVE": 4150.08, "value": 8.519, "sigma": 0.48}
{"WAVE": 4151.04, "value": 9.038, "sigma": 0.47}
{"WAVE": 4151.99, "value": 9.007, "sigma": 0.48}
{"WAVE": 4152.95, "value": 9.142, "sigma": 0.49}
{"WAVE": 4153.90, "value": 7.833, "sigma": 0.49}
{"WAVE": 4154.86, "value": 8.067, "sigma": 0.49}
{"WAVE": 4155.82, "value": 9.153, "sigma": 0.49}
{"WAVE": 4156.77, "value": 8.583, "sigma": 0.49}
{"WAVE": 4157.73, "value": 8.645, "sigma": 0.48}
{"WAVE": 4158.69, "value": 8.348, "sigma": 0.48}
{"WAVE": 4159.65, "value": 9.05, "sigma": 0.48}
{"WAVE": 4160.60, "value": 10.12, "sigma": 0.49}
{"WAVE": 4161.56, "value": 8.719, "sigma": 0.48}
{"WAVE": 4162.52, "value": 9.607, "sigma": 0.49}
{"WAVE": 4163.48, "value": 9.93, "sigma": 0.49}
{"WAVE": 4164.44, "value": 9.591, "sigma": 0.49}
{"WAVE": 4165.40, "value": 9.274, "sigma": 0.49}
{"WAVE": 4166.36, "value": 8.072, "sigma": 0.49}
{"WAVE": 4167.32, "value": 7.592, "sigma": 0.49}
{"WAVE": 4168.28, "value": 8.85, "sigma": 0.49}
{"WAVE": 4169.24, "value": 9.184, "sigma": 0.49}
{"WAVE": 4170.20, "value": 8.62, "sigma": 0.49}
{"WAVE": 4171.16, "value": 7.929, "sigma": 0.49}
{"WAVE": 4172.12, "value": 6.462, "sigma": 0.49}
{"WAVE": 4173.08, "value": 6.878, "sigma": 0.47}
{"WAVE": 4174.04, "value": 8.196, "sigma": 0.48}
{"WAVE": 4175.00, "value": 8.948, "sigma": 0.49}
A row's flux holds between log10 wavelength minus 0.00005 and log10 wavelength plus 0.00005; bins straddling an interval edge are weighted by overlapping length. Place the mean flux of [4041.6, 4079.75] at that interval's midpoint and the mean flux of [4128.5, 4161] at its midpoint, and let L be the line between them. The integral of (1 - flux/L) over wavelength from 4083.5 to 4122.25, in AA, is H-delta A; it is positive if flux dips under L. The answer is -3.4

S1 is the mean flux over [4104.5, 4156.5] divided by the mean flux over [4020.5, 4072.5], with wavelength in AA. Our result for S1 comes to 1.13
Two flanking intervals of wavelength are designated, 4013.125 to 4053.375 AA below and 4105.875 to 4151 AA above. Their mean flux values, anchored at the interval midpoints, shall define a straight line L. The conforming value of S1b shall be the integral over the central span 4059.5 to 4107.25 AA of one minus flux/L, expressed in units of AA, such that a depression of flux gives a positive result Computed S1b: 1.0 AA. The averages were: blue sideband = 7.8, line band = 7.98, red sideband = 8.47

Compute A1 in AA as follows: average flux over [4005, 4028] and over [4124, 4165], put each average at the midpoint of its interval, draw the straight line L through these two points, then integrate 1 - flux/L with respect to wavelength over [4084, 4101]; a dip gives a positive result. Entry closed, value -1.3 AA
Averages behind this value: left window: 7.79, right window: 8.6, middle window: 8.88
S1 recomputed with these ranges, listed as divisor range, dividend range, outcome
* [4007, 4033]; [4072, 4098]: 1.09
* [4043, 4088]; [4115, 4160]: 1.13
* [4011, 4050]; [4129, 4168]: 1.10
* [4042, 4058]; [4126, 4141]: 1.16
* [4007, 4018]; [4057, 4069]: 0.88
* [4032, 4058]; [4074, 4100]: 1.10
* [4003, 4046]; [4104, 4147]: 1.10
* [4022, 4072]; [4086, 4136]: 1.13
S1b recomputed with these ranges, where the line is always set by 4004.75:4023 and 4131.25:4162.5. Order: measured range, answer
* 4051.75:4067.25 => 1.0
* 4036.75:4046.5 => 0.2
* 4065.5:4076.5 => 0.9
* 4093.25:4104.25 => 0.2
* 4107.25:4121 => -0.5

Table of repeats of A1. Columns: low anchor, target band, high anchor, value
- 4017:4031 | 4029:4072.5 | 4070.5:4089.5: 2.52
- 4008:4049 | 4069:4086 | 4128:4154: 0.51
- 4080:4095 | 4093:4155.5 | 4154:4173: 3.24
